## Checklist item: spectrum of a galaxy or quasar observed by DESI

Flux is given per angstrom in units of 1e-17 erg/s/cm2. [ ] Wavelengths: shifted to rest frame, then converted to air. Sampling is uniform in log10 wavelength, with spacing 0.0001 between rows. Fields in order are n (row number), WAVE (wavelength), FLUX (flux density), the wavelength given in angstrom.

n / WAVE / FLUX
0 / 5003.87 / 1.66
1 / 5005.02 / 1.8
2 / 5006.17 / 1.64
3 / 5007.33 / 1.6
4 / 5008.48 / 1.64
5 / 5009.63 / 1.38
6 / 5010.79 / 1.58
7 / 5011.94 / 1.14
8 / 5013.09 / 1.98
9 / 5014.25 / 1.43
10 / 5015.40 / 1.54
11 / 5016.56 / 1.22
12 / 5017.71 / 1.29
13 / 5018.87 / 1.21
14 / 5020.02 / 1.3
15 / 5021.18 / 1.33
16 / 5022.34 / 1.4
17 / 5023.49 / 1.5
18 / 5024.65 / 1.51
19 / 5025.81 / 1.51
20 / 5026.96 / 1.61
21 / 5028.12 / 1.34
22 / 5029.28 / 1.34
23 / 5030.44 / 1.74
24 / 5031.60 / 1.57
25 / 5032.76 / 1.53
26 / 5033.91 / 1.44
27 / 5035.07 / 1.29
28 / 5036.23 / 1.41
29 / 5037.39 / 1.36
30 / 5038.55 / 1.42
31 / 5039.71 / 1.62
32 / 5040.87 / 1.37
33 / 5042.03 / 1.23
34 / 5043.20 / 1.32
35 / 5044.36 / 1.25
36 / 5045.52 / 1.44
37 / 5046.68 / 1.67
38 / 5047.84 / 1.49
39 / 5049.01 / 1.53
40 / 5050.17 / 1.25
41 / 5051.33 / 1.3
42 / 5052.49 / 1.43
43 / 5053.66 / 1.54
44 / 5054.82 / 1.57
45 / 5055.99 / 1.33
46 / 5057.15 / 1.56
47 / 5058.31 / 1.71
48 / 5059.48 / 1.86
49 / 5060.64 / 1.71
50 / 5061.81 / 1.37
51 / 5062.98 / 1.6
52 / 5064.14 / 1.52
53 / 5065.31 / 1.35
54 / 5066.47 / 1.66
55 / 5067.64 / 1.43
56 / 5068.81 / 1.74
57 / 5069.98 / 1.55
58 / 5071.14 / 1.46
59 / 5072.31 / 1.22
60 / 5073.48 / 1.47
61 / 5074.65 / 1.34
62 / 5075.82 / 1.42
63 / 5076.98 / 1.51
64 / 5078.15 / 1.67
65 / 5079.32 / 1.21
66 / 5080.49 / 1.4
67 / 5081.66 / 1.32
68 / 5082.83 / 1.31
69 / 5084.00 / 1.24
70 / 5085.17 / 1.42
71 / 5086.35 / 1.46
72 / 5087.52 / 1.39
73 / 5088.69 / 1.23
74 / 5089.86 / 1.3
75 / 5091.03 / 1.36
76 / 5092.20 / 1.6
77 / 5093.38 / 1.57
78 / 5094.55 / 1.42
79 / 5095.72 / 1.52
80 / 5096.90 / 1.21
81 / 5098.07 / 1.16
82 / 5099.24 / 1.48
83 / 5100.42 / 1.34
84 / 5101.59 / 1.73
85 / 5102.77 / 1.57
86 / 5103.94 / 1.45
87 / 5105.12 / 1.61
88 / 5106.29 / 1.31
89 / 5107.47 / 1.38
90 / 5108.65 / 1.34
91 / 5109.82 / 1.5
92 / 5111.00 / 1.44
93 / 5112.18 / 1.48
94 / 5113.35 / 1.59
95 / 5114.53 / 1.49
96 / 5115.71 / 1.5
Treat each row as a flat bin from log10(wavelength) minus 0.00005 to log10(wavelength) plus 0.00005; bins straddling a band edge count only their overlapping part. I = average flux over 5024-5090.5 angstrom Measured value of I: 1.45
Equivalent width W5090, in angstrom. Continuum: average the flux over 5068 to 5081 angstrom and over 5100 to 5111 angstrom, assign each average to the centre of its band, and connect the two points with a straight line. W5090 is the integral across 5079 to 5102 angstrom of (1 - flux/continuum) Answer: 1.3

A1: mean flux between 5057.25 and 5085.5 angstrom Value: 1.48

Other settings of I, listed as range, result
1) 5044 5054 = 1.43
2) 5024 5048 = 1.45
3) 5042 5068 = 1.49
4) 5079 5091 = 1.33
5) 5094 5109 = 1.43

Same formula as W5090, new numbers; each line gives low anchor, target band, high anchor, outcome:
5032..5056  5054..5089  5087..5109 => -1.2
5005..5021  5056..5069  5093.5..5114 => -1.1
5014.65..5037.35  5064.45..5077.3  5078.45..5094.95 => -0.7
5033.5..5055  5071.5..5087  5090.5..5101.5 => 0.4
